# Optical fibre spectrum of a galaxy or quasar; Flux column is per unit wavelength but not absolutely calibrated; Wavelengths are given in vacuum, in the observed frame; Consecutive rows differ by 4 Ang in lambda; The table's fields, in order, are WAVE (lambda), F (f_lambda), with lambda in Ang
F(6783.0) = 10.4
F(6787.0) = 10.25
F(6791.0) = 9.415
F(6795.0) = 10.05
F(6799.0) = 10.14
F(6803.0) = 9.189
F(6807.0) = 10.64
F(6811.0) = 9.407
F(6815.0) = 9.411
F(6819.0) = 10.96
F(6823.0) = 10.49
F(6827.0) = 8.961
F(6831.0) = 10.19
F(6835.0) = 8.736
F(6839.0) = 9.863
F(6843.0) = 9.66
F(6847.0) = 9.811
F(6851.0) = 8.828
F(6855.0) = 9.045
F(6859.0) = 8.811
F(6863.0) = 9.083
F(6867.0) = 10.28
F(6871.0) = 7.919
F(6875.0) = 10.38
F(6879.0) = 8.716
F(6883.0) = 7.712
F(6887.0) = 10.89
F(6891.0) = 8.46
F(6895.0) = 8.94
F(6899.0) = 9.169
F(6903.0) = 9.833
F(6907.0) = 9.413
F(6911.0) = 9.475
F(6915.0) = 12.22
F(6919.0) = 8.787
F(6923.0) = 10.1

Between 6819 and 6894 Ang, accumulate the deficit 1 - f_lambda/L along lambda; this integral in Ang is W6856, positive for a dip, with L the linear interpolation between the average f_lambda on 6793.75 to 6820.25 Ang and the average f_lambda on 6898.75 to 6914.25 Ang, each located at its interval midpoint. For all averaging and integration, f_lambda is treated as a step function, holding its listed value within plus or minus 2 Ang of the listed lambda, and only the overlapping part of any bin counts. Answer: 3.6 Ang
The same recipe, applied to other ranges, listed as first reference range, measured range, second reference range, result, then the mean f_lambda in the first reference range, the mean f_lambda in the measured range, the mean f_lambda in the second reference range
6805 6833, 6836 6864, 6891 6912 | 1.3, 10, 9.29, 9.27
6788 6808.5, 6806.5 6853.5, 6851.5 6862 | -1.7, 9.89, 9.71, 8.93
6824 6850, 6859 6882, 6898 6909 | 0.9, 9.55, 9.17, 9.5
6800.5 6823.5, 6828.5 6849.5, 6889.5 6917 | 0.6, 9.99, 9.62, 9.67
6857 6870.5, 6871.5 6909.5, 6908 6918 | 2.6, 9.23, 9.23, 10.5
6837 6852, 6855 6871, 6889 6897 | 0.1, 9.59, 9.16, 8.7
